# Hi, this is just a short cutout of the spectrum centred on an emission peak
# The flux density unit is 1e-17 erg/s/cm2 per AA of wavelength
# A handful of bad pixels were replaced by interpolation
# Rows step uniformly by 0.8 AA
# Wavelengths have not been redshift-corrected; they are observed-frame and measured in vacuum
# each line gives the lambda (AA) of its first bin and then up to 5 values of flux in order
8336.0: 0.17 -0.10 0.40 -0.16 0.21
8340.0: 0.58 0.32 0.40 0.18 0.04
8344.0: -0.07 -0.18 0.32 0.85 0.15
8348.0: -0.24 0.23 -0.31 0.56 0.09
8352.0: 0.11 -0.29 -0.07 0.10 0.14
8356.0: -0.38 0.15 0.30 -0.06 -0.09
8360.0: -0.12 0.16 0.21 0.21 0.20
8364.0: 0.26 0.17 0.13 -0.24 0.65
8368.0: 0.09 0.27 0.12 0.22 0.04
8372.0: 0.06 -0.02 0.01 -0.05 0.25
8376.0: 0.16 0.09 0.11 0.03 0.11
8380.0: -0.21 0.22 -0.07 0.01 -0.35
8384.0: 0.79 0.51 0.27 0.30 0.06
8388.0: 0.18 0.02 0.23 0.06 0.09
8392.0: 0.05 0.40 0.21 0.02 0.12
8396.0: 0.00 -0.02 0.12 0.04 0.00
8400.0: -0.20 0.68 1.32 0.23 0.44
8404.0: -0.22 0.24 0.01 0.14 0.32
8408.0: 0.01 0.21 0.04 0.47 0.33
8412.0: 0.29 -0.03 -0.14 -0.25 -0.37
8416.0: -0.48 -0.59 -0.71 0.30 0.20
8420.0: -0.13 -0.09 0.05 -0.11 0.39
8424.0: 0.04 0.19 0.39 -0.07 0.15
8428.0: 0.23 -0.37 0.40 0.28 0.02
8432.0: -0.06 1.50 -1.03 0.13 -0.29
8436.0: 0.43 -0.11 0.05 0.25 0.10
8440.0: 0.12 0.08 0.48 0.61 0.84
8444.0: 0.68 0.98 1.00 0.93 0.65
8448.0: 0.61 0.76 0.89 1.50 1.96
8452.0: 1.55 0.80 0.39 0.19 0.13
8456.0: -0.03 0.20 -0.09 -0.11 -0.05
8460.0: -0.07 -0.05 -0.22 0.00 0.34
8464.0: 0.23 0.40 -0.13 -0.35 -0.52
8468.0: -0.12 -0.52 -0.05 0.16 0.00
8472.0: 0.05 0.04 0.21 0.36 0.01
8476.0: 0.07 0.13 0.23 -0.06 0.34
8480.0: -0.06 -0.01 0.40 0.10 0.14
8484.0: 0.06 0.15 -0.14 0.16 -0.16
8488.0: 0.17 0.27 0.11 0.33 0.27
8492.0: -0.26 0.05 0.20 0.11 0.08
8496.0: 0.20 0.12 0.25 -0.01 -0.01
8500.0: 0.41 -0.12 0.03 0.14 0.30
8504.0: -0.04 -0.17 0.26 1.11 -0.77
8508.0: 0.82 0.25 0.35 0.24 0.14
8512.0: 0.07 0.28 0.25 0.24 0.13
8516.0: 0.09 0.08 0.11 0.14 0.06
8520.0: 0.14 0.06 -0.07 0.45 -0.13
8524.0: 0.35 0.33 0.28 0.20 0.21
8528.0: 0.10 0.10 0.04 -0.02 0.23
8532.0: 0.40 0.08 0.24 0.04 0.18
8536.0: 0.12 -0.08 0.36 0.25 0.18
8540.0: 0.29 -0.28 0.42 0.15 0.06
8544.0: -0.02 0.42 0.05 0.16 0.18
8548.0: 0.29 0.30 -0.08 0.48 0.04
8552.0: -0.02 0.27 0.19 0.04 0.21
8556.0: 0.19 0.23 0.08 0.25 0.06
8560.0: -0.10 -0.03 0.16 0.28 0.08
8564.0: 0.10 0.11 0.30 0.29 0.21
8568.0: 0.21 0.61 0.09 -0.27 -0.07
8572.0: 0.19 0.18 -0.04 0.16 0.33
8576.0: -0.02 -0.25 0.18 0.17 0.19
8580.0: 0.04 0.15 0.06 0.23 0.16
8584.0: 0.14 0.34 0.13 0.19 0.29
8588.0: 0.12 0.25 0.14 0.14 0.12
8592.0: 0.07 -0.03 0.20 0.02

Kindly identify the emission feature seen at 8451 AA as [O II] 3727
